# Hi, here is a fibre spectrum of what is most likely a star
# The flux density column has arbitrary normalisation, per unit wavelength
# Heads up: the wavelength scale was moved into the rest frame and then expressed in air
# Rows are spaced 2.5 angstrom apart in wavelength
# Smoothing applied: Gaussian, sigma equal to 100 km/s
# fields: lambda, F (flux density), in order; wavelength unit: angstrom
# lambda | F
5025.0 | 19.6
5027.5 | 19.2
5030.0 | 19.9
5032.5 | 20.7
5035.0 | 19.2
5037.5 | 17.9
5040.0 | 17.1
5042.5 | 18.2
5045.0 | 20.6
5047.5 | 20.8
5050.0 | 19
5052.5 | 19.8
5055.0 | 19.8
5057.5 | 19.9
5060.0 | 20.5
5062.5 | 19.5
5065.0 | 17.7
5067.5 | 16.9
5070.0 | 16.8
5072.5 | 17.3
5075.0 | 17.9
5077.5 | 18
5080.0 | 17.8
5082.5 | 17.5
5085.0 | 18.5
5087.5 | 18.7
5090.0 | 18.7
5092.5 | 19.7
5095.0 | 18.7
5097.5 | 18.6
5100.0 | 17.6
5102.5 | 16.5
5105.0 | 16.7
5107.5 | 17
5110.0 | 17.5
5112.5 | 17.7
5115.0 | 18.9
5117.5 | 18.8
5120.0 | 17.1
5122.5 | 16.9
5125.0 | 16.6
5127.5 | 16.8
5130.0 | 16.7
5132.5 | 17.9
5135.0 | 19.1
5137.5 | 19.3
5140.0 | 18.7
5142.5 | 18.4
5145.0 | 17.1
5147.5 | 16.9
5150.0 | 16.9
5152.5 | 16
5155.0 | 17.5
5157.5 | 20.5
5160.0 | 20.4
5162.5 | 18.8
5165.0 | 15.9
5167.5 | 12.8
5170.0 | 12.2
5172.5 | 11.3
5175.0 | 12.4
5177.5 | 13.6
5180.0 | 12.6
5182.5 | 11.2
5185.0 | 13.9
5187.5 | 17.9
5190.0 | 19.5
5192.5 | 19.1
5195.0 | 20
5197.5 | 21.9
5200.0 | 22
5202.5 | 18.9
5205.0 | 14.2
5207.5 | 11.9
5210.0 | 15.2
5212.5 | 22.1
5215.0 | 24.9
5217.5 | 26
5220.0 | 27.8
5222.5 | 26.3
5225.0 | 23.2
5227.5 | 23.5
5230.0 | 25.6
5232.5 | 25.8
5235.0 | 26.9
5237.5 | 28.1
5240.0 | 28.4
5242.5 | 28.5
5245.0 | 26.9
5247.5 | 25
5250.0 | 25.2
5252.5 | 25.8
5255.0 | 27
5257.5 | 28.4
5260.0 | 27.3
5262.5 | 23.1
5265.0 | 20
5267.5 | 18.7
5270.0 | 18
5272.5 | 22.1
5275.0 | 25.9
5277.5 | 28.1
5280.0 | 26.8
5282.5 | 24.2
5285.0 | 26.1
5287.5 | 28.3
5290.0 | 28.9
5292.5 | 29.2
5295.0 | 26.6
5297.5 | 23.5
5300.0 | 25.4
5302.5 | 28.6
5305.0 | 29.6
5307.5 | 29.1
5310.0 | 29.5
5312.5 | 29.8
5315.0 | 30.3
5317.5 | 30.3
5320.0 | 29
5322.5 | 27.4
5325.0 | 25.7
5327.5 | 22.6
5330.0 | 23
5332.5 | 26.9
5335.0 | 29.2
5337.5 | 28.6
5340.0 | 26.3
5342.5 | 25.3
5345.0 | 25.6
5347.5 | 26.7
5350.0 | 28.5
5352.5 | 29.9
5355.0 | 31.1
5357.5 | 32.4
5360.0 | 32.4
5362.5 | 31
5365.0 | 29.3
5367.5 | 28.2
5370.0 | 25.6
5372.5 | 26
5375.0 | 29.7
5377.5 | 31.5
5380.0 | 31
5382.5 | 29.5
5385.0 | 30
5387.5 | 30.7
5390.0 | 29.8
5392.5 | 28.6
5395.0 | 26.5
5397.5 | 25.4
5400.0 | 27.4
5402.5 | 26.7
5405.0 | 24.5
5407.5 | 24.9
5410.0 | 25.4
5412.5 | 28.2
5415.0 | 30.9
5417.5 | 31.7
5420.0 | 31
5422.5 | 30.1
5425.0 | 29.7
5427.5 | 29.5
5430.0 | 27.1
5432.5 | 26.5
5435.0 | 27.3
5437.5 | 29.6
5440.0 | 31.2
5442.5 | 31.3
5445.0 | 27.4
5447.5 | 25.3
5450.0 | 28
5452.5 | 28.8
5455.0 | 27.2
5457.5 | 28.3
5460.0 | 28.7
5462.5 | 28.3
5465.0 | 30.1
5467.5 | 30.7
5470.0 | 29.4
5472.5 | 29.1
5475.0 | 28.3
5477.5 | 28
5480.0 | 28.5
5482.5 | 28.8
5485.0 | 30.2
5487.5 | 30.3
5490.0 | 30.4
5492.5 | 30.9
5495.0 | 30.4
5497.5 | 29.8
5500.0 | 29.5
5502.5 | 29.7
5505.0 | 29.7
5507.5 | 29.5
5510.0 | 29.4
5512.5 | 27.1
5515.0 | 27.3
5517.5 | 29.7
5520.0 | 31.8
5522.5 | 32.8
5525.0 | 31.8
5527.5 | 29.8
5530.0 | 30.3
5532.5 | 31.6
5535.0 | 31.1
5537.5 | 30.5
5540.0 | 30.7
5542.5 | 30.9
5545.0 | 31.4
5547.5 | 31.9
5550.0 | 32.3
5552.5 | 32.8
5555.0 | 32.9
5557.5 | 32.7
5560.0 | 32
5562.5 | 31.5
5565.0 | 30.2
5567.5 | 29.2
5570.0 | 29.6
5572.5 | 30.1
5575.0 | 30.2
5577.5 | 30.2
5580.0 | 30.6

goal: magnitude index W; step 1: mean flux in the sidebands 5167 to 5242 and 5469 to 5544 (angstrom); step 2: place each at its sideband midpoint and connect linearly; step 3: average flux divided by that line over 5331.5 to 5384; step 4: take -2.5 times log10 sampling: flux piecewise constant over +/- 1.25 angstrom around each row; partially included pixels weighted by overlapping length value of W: -0.16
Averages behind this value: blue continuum 19.8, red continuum 29.9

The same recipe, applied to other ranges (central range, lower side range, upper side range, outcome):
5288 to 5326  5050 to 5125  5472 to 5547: -0.16 mag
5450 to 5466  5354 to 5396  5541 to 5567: 0.08 mag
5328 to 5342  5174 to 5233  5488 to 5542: -0.11 mag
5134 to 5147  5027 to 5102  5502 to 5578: 0.12 mag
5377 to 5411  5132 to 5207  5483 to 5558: -0.09 mag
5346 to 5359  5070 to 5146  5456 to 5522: -0.17 mag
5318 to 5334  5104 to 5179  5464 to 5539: -0.11 mag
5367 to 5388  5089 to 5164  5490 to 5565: -0.12 mag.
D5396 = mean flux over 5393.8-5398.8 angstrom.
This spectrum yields 26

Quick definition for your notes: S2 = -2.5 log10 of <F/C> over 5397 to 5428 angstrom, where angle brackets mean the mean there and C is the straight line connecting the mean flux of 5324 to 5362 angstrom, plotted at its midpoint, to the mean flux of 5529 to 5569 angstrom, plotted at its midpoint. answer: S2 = 0.03 mag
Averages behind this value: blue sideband 27.7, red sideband 31.4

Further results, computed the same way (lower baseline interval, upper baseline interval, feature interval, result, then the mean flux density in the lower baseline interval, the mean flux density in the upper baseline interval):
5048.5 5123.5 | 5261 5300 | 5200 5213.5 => 0.30 mag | 18.2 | 24.7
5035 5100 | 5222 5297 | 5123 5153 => 0.20 mag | 18.6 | 25.6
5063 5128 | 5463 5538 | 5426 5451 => -0.01 mag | 17.8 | 29.9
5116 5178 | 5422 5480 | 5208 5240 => -0.23 mag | 16.8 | 28.7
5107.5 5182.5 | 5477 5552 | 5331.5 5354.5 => -0.15 mag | 16.6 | 30.3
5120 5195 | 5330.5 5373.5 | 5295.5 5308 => -0.07 mag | 16.5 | 28.3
